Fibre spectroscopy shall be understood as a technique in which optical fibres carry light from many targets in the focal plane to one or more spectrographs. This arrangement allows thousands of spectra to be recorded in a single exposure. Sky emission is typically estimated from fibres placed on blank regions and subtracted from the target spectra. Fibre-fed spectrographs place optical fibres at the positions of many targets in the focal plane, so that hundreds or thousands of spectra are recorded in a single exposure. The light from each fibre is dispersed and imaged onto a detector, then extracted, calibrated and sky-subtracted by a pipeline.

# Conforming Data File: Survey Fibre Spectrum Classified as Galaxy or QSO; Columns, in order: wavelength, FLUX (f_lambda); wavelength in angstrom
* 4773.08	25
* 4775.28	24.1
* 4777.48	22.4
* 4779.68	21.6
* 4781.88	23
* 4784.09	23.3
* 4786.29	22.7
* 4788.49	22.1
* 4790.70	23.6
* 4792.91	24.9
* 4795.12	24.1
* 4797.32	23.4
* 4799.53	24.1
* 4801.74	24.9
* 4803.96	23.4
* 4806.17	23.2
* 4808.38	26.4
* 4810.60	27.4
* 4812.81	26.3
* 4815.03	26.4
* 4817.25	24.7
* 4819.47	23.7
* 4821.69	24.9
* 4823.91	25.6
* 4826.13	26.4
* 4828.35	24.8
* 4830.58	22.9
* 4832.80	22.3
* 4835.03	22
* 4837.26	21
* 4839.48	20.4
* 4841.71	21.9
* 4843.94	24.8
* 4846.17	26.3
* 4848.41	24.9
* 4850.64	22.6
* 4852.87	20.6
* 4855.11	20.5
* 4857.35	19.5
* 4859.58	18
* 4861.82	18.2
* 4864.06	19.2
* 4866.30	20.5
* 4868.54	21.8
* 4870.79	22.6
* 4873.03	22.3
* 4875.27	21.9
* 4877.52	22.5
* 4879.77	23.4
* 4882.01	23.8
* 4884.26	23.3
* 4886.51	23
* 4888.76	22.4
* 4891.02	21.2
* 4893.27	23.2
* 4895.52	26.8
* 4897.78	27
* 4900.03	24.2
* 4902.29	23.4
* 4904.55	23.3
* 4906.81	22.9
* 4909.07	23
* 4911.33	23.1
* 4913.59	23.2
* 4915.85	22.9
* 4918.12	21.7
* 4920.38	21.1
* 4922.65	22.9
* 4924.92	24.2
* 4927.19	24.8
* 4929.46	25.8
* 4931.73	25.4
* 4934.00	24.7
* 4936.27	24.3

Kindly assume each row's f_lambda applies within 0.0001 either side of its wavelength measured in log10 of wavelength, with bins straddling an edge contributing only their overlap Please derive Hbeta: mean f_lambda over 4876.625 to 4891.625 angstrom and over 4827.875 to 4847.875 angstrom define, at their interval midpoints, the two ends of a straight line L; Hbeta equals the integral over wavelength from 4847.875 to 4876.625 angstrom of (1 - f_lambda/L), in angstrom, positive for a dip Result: 2.5 angstrom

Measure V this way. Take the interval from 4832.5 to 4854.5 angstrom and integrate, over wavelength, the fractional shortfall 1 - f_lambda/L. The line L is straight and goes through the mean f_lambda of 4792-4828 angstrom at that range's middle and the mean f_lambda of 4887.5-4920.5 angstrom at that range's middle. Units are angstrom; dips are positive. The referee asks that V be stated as 1.59 angstrom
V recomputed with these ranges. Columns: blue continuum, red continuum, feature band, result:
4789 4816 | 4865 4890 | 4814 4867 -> 2.34 angstrom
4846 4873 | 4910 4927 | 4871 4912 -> -2.45 angstrom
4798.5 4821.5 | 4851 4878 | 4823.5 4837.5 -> -0.13 angstrom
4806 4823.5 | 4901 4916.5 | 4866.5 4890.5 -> 1.32 angstrom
